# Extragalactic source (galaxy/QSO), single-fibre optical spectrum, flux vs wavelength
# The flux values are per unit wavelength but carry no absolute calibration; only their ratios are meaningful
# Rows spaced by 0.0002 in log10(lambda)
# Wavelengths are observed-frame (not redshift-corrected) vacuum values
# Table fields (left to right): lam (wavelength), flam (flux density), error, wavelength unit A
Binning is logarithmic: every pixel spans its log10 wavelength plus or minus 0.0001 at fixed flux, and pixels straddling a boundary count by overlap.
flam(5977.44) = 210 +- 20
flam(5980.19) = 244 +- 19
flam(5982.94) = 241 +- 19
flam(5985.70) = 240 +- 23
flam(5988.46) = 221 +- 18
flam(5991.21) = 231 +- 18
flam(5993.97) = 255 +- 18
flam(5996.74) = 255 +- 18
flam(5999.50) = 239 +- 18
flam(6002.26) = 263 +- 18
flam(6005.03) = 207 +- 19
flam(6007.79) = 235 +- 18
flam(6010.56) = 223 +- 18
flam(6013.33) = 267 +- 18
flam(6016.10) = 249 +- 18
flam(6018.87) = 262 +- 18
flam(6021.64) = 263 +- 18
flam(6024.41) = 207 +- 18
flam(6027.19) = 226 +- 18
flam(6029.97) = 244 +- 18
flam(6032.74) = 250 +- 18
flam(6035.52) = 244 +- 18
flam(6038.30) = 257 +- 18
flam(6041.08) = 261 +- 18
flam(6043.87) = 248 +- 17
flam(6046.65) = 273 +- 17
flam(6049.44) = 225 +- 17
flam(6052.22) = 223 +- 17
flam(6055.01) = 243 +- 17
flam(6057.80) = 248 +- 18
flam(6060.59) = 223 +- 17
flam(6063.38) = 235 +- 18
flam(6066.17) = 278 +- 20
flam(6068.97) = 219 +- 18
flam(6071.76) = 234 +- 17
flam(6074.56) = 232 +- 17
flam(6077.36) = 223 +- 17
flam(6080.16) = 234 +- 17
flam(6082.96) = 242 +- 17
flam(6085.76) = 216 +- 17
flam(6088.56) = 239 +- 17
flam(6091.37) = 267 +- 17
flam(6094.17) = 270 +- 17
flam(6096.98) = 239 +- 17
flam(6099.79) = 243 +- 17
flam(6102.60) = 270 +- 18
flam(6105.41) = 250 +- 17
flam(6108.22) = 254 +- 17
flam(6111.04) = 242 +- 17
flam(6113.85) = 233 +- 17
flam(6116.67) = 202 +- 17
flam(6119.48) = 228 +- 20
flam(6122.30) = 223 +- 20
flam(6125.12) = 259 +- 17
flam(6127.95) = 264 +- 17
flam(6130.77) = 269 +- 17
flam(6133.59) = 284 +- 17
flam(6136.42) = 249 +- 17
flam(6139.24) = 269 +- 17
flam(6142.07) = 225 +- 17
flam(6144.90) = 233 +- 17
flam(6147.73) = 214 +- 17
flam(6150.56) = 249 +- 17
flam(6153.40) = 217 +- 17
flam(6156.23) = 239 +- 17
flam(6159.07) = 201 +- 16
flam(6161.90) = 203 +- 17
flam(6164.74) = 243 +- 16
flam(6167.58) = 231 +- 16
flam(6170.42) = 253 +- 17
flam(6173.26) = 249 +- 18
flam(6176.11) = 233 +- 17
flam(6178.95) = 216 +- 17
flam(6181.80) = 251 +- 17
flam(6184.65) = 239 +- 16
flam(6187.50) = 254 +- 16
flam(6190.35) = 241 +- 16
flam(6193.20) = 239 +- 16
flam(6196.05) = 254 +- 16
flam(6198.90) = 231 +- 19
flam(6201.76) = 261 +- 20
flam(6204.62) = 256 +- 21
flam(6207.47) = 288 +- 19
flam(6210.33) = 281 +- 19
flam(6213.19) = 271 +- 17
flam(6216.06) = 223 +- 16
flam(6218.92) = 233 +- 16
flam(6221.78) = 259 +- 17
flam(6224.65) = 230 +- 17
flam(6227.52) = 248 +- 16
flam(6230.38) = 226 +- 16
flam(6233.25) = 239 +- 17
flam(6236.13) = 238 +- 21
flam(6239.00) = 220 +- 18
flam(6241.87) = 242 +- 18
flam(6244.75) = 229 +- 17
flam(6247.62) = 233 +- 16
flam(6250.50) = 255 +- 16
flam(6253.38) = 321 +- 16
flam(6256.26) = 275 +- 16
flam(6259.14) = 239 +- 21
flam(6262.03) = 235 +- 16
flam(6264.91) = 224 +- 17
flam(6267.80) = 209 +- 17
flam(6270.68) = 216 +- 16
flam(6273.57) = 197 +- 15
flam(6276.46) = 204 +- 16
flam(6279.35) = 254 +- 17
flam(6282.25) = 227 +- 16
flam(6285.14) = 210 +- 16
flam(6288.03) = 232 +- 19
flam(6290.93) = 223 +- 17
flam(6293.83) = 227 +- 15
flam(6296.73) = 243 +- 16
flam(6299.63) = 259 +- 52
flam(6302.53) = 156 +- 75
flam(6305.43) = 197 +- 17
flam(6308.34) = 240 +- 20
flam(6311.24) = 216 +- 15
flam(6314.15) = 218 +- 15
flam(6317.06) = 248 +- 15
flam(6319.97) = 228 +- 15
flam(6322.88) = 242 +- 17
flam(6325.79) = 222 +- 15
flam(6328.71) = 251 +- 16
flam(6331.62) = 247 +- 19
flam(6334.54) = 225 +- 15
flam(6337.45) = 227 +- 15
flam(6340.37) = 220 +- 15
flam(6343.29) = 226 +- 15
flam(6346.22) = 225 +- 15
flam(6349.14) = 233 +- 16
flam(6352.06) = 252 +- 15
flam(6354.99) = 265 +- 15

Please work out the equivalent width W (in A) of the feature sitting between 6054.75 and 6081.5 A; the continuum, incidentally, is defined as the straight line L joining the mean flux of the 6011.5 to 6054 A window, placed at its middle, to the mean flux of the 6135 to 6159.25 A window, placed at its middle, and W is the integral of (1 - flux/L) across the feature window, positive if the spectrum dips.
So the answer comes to 0.7 A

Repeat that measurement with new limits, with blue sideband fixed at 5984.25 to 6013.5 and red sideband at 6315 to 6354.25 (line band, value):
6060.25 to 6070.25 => -0.1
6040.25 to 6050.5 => -0.6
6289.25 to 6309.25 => 1.3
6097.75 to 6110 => -0.8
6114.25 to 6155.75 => -0.8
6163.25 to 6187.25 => -0.4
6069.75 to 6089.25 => 0.6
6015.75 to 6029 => -0.1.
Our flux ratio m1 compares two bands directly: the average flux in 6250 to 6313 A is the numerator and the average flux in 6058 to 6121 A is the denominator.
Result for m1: 0.96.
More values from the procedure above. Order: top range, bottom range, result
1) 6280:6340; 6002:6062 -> 0.94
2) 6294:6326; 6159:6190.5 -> 0.95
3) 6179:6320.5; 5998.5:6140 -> 0.97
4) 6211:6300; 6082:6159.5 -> 0.97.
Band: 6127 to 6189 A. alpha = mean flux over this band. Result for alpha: 240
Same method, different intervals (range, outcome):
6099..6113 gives 251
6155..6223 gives 244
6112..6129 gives 234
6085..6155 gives 245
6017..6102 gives 243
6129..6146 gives 256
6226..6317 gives 231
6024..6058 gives 243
